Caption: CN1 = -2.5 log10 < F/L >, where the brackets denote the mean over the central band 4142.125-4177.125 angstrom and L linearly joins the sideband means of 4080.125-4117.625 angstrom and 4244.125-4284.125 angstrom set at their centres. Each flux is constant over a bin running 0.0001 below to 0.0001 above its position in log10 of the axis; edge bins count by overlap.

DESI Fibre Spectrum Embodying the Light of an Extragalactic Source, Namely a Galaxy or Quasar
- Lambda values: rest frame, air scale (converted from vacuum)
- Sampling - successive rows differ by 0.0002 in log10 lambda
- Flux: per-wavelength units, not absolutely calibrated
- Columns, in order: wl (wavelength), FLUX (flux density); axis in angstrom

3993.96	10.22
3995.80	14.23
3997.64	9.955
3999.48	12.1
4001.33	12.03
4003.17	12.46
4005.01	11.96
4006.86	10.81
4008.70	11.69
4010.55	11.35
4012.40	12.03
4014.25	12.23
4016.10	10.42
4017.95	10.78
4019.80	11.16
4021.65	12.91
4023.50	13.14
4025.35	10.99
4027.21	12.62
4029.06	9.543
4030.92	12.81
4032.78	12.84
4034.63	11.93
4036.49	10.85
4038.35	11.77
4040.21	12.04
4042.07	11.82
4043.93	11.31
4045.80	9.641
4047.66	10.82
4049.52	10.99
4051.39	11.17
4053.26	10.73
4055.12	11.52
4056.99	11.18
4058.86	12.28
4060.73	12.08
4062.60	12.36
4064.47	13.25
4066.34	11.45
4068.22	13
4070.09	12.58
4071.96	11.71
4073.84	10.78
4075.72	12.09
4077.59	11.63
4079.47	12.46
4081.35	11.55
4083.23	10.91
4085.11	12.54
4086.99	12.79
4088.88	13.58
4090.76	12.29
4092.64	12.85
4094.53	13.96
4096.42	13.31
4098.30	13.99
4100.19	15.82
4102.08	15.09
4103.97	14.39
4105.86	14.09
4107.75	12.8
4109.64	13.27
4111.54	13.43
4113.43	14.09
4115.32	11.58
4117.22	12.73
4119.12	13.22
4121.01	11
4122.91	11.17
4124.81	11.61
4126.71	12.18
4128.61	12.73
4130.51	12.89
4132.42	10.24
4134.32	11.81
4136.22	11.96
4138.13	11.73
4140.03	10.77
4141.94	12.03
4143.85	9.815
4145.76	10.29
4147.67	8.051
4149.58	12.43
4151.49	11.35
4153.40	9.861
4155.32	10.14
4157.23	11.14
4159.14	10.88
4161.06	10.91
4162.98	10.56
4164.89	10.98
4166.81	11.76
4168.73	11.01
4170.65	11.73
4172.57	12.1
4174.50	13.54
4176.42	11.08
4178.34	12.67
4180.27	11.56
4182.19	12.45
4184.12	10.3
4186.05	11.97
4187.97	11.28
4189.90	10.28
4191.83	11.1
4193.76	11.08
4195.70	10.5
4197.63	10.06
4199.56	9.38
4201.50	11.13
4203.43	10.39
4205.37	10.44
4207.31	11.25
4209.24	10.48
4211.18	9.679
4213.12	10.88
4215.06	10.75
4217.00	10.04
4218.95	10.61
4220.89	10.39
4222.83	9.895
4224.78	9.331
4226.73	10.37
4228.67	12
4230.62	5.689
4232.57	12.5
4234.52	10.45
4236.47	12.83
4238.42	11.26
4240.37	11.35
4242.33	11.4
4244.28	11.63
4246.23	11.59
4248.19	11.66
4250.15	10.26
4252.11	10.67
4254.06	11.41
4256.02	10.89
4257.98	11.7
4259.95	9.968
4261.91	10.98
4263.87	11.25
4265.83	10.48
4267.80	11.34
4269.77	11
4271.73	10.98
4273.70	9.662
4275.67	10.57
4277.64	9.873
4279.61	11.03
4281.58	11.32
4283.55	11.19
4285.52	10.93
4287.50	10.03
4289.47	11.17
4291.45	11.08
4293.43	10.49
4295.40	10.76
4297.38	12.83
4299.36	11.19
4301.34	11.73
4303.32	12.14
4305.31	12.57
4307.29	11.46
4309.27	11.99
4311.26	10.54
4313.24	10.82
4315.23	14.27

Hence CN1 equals 0.13 mag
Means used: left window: 13.3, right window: 10.9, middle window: 11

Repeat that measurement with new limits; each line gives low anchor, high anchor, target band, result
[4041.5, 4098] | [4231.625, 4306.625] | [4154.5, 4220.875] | 0.049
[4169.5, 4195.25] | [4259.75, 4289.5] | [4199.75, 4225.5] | 0.094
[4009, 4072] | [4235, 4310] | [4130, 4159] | 0.050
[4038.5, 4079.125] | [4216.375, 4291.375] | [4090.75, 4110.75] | -0.206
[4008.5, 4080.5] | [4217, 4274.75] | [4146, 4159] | 0.070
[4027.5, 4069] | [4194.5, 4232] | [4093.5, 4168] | -0.106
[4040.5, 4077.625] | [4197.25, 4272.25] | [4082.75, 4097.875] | -0.126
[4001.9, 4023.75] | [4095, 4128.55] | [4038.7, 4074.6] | 0.066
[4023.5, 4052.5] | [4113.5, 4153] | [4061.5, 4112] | -0.124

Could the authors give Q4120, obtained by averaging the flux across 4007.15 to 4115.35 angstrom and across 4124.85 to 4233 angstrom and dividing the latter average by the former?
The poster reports 0.89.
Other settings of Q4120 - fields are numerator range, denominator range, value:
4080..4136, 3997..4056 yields 1.11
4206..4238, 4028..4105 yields 0.86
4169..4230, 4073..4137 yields 0.86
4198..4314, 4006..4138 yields 0.89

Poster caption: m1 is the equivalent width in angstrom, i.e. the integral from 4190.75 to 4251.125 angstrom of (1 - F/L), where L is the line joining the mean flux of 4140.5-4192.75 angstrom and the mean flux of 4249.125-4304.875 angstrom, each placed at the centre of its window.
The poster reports 2.2 angstrom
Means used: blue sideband 11.2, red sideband 11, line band 10.7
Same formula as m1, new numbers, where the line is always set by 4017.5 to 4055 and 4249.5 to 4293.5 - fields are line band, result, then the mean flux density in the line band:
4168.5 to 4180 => -1.00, 12.1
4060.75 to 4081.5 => -1.27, 12.1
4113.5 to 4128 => -1.06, 12.1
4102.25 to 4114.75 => -2.67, 13.7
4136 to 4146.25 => 0.11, 11.1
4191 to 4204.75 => 0.64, 10.5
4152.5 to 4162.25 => 0.48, 10.6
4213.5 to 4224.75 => 0.70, 10.3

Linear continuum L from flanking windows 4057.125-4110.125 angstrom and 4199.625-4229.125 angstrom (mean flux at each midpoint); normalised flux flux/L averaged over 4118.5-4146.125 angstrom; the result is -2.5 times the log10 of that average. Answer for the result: 0.03 mag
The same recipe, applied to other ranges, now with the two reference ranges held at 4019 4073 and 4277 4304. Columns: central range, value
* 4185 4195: 0.03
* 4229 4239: 0.07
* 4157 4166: 0.05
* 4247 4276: 0.03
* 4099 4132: -0.13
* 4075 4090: -0.05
